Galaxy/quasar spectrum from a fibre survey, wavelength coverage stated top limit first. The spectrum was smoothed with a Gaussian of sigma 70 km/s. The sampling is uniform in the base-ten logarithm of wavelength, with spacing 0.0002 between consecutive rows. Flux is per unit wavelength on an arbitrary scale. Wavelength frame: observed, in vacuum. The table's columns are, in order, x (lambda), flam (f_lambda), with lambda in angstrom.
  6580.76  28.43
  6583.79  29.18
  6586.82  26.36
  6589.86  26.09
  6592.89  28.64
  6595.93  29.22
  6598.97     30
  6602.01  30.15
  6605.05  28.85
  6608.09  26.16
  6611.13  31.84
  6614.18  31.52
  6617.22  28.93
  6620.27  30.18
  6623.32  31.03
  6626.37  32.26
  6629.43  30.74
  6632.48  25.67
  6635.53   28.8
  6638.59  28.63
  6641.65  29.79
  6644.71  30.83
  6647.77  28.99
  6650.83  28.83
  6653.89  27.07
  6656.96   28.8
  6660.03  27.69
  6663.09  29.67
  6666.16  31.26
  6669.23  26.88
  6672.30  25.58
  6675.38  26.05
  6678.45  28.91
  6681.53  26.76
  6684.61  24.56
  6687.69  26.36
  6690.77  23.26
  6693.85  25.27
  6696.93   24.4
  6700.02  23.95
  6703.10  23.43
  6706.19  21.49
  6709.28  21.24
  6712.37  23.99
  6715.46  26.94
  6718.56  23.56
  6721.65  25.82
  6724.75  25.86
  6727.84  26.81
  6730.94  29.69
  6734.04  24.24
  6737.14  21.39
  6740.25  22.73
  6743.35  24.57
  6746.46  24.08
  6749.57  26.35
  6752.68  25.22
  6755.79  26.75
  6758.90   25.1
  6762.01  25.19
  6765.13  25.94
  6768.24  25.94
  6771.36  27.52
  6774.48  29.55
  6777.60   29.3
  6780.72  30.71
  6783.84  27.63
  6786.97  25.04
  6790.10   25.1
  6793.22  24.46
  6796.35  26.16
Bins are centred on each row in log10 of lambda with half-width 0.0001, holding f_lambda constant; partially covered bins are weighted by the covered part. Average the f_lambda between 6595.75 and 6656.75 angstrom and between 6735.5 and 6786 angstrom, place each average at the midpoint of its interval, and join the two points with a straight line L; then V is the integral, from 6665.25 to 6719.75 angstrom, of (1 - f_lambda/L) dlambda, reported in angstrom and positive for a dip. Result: 5.2 angstrom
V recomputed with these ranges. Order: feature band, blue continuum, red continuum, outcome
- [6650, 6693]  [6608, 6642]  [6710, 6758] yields 0.9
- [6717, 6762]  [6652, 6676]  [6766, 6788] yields 4.5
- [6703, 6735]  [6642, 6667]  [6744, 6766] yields 2.2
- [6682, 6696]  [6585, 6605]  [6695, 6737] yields 0.3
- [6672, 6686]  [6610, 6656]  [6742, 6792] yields 1.0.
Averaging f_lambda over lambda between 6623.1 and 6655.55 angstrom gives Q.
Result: 29.3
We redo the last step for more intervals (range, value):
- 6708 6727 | 24.7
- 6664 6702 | 26.1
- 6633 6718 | 26.6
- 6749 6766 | 25.7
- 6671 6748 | 24.8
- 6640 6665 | 29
